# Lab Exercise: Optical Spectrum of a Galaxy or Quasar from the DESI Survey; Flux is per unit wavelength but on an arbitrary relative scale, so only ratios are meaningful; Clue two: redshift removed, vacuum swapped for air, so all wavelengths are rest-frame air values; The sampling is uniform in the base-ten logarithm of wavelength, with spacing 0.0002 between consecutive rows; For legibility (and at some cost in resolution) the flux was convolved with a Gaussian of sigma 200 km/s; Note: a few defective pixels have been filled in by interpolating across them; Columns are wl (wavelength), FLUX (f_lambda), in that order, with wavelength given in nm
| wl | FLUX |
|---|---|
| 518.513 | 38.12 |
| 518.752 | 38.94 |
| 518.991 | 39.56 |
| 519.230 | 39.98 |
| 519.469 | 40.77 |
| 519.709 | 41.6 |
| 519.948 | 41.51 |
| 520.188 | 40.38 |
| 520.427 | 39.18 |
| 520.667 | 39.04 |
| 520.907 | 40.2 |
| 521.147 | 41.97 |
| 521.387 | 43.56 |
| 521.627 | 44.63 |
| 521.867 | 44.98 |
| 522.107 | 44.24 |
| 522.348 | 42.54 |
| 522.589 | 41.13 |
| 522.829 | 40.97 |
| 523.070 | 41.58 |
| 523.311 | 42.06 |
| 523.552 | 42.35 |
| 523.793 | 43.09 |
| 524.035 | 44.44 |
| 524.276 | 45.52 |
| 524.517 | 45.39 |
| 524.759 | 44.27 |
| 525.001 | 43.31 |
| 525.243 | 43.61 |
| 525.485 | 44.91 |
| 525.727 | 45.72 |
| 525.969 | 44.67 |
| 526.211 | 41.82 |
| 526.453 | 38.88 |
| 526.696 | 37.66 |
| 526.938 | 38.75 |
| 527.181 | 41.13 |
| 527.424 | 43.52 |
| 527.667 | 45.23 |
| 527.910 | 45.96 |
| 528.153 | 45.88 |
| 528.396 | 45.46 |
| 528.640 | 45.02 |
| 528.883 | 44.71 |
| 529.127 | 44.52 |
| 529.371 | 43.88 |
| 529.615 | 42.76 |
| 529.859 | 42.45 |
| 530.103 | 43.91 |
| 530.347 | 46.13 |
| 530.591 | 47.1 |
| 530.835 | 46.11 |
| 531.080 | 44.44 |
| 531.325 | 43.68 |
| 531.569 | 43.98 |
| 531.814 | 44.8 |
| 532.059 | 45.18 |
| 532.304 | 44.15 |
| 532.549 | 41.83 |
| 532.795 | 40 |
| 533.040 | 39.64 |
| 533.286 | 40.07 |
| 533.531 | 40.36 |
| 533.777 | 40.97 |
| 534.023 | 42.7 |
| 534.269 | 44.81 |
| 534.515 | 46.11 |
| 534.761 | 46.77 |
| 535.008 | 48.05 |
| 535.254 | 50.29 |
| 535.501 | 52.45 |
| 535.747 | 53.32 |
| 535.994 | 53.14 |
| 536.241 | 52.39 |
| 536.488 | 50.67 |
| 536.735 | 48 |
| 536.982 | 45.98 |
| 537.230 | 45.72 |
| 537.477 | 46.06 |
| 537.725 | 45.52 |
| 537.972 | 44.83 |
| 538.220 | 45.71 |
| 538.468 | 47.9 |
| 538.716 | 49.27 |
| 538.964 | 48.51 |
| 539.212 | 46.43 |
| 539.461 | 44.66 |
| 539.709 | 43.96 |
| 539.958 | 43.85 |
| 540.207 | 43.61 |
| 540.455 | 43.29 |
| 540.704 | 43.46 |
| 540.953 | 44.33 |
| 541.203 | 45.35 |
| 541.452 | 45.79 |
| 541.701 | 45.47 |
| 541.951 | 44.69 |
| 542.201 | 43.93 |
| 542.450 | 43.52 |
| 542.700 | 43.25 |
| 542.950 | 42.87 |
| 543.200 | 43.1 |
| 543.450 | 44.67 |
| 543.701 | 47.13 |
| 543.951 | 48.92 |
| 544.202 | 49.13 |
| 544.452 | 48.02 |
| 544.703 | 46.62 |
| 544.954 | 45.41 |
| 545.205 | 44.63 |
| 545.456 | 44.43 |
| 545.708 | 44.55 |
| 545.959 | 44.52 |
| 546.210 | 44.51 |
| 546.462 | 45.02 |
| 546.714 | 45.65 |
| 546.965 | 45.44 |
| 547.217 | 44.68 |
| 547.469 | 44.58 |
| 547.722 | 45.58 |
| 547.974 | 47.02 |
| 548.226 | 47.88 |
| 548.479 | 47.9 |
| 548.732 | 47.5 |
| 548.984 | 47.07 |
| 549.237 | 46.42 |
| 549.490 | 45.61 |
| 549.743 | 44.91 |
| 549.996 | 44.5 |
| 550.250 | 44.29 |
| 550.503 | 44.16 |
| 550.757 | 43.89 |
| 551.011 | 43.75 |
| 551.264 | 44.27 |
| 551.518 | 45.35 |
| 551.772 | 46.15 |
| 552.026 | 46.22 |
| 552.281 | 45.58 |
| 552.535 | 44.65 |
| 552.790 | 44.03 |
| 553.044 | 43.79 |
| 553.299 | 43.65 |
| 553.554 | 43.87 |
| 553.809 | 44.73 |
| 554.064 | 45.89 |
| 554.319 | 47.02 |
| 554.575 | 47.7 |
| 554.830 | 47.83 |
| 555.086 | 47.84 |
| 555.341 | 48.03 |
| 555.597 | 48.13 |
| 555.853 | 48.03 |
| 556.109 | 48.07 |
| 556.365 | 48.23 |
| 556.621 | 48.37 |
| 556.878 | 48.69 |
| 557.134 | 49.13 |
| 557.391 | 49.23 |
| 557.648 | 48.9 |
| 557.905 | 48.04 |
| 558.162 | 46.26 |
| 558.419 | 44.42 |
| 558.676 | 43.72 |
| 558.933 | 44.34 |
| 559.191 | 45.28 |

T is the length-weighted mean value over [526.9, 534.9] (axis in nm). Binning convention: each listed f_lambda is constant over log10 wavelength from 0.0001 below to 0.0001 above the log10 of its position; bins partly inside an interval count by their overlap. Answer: 43.8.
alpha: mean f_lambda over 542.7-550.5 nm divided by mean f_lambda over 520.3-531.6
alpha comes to 1.1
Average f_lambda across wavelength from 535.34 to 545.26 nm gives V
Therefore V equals 46.4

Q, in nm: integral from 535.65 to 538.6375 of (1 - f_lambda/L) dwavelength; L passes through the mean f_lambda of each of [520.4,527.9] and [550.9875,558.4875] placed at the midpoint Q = -0.26 nm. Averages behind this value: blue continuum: 42.7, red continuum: 46.6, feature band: 48.2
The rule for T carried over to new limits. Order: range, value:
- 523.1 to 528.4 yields 43.3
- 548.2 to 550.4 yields 46.1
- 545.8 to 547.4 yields 45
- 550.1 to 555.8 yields 45.5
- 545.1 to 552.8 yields 45.3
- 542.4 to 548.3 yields 45.5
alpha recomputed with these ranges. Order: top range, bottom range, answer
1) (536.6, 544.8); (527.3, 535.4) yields 1.03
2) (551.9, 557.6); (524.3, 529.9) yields 1.08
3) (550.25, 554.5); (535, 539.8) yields 0.93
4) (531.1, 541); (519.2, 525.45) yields 1.08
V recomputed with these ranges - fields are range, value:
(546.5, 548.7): 46.1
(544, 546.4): 45.8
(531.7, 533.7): 42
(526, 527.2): 39.9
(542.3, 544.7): 45.7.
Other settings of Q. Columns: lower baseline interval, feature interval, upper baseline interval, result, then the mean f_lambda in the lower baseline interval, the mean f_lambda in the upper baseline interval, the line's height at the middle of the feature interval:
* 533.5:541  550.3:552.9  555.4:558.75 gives 0.14 nm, 46.6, 47.7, 47.4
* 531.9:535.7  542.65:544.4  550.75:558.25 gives -0.01 nm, 44.4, 46.6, 45.4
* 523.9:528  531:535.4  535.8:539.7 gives 0.20 nm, 43.2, 47.6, 45.9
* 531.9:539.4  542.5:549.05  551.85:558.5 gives 0.11 nm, 46.2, 46.8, 46.5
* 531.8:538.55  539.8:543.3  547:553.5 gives 0.13 nm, 46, 45.3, 45.7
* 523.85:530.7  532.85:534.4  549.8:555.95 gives 0.10 nm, 43.8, 45.5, 44.2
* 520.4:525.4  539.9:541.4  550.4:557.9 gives 0.03 nm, 42.8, 46.4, 44.9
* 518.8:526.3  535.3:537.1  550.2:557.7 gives -0.27 nm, 42.5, 46.3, 44.2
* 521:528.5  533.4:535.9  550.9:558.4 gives -0.13 nm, 43.2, 46.6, 44.3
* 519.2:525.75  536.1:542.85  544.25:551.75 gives -0.19 nm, 42.6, 45.5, 44.5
